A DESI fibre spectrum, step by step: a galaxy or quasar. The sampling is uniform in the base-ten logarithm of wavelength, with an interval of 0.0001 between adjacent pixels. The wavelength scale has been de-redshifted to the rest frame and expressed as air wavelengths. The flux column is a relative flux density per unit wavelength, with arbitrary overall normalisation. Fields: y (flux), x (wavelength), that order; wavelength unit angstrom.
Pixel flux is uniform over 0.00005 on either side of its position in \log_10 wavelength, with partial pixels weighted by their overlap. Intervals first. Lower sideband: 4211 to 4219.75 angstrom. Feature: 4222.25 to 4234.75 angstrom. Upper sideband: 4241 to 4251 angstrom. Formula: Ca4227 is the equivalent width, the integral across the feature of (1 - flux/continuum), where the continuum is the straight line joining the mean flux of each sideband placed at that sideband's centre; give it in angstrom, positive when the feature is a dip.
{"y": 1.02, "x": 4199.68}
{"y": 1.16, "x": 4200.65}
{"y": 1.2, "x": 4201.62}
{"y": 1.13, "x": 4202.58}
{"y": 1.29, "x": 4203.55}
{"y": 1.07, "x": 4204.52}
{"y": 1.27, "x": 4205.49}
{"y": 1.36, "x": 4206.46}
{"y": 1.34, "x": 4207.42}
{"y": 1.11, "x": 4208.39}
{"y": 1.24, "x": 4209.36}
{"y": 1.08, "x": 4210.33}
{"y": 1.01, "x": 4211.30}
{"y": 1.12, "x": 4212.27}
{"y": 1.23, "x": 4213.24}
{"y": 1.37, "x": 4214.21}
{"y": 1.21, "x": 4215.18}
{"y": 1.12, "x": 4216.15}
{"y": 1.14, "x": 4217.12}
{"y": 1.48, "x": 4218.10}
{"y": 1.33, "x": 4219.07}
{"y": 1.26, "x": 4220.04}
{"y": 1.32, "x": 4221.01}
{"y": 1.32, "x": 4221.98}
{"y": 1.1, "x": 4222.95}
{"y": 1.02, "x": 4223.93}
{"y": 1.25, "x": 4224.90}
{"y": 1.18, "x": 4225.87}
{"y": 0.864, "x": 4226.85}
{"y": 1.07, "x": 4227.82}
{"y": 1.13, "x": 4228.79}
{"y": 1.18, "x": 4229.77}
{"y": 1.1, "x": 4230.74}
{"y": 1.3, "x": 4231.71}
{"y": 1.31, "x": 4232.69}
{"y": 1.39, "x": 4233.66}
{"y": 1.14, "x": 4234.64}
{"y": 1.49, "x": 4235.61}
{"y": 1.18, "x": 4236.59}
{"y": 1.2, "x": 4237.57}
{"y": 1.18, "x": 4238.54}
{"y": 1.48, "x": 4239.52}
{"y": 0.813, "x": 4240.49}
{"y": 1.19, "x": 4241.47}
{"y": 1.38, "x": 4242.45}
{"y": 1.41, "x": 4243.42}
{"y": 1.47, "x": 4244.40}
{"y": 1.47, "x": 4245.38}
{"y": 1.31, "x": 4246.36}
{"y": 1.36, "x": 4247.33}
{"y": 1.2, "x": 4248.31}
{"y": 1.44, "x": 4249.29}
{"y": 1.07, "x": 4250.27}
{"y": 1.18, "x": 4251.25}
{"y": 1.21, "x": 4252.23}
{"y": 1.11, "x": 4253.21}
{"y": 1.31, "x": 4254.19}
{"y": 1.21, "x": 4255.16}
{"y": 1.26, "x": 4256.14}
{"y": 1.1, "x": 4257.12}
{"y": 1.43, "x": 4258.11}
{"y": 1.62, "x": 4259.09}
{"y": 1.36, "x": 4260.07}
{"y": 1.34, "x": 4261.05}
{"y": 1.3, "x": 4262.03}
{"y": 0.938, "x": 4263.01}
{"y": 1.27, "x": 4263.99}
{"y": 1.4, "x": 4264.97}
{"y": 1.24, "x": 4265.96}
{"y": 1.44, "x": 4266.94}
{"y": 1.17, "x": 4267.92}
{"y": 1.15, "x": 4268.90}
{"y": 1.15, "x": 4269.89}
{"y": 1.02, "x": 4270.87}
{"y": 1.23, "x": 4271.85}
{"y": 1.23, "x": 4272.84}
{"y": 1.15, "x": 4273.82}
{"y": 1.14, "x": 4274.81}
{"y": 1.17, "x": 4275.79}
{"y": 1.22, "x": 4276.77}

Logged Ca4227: 1.1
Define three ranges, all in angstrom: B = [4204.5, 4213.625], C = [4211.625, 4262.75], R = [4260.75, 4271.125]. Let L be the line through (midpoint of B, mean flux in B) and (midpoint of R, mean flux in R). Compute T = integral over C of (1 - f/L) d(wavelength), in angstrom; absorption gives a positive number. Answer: -1.8 angstrom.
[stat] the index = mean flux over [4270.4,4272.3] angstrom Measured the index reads 1.13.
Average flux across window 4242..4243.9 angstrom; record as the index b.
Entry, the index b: 1.4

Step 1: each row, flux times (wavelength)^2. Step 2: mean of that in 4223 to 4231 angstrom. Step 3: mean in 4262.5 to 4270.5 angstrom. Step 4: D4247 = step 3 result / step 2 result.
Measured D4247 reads 1.13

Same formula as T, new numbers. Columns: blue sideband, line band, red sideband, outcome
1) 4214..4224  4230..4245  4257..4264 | 0.06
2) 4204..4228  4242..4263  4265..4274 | -1.70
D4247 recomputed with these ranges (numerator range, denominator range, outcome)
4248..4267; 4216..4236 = 1.06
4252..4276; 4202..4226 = 1.04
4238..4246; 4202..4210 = 1.08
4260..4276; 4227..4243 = 1.02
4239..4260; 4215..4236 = 1.07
